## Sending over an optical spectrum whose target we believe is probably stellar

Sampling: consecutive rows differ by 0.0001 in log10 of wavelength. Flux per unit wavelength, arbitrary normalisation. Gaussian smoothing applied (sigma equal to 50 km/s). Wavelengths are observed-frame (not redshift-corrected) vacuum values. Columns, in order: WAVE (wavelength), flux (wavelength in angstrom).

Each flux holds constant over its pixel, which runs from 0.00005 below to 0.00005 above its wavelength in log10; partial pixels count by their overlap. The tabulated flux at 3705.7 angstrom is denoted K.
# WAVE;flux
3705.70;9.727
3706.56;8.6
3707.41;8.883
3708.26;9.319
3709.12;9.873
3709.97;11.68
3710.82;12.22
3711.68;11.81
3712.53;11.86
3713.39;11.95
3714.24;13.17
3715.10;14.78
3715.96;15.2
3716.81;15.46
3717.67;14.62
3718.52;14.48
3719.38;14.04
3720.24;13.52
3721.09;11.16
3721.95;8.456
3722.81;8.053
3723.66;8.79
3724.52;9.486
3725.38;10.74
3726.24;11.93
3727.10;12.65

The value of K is 9.727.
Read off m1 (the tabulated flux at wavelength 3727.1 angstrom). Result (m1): 12.65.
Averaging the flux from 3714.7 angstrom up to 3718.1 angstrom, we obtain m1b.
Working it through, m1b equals 15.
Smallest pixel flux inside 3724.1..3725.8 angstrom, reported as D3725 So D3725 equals 9.486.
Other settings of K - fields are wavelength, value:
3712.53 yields 11.86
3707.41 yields 8.883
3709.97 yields 11.68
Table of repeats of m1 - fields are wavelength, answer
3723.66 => 8.79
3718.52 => 14.48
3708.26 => 9.319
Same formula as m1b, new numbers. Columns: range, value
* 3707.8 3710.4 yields 10.3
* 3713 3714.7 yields 12.6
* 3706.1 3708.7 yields 8.93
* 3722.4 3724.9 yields 8.78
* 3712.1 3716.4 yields 13.4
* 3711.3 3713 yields 11.8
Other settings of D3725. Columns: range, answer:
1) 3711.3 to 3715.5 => 11.81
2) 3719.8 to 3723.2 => 8.053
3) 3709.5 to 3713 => 11.68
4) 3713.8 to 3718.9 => 13.17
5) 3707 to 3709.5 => 8.883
